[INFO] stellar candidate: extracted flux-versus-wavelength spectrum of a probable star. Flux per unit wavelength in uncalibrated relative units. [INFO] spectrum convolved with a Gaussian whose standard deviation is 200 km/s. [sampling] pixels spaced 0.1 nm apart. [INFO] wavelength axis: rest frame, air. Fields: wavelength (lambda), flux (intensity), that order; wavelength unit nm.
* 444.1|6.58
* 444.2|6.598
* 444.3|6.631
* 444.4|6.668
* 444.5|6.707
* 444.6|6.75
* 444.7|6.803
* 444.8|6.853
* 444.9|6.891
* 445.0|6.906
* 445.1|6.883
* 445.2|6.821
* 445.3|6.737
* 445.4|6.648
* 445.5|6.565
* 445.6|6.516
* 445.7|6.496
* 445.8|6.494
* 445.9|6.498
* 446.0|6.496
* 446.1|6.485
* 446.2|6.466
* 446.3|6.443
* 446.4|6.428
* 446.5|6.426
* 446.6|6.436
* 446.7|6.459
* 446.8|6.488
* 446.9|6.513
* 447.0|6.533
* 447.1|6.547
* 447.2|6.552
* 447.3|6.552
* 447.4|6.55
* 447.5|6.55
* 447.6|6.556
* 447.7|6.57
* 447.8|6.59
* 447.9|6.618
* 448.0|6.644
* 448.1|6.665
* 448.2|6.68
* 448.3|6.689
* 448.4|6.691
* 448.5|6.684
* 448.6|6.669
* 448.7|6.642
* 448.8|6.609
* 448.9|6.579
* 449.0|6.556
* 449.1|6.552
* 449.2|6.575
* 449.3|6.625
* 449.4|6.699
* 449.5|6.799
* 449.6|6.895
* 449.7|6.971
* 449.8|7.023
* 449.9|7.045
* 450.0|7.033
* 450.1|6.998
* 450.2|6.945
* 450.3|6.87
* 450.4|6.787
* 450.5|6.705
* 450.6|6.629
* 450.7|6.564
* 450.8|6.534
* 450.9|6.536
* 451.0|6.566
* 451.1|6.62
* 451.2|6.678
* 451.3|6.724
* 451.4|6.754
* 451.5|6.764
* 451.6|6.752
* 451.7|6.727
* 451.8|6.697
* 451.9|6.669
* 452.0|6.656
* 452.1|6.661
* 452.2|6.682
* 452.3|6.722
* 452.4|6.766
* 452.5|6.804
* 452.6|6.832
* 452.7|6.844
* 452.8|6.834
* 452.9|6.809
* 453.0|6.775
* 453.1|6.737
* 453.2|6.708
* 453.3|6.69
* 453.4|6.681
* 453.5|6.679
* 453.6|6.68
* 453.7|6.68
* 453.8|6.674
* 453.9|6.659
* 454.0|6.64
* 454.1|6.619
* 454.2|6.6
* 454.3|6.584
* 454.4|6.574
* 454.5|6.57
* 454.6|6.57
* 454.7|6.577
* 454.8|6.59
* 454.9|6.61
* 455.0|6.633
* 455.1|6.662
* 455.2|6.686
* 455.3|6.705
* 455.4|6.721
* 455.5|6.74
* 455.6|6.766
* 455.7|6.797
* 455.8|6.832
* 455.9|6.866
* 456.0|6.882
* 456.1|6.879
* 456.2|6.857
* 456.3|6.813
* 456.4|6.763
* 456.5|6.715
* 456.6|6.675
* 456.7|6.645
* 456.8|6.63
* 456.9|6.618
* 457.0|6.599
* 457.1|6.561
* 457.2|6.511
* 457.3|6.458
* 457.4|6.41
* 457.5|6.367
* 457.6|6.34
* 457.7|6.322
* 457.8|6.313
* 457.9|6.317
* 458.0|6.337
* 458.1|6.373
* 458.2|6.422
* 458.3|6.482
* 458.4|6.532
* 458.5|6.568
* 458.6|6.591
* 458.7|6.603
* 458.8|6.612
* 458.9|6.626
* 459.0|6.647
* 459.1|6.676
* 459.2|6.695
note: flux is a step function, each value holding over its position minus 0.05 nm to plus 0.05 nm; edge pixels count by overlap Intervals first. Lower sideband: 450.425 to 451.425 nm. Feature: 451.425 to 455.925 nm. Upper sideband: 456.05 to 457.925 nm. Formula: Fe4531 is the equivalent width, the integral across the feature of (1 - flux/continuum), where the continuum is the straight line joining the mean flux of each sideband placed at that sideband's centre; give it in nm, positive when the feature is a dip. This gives -0.07 nm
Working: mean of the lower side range 6.63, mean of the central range 6.7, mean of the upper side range 6.57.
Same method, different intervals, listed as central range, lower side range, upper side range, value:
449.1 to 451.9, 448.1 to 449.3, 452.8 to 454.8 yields -0.05 nm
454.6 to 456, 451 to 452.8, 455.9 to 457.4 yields 0.00 nm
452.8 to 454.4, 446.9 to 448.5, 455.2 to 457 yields 0.01 nm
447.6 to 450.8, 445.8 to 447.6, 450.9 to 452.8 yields -0.06 nm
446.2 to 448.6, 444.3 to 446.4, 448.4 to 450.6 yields 0.05 nm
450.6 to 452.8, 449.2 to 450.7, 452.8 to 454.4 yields 0.02 nm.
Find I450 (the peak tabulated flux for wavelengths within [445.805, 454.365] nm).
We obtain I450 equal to 7.045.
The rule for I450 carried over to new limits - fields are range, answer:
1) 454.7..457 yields 6.882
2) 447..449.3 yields 6.691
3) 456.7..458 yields 6.645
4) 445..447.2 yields 6.906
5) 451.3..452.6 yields 6.832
